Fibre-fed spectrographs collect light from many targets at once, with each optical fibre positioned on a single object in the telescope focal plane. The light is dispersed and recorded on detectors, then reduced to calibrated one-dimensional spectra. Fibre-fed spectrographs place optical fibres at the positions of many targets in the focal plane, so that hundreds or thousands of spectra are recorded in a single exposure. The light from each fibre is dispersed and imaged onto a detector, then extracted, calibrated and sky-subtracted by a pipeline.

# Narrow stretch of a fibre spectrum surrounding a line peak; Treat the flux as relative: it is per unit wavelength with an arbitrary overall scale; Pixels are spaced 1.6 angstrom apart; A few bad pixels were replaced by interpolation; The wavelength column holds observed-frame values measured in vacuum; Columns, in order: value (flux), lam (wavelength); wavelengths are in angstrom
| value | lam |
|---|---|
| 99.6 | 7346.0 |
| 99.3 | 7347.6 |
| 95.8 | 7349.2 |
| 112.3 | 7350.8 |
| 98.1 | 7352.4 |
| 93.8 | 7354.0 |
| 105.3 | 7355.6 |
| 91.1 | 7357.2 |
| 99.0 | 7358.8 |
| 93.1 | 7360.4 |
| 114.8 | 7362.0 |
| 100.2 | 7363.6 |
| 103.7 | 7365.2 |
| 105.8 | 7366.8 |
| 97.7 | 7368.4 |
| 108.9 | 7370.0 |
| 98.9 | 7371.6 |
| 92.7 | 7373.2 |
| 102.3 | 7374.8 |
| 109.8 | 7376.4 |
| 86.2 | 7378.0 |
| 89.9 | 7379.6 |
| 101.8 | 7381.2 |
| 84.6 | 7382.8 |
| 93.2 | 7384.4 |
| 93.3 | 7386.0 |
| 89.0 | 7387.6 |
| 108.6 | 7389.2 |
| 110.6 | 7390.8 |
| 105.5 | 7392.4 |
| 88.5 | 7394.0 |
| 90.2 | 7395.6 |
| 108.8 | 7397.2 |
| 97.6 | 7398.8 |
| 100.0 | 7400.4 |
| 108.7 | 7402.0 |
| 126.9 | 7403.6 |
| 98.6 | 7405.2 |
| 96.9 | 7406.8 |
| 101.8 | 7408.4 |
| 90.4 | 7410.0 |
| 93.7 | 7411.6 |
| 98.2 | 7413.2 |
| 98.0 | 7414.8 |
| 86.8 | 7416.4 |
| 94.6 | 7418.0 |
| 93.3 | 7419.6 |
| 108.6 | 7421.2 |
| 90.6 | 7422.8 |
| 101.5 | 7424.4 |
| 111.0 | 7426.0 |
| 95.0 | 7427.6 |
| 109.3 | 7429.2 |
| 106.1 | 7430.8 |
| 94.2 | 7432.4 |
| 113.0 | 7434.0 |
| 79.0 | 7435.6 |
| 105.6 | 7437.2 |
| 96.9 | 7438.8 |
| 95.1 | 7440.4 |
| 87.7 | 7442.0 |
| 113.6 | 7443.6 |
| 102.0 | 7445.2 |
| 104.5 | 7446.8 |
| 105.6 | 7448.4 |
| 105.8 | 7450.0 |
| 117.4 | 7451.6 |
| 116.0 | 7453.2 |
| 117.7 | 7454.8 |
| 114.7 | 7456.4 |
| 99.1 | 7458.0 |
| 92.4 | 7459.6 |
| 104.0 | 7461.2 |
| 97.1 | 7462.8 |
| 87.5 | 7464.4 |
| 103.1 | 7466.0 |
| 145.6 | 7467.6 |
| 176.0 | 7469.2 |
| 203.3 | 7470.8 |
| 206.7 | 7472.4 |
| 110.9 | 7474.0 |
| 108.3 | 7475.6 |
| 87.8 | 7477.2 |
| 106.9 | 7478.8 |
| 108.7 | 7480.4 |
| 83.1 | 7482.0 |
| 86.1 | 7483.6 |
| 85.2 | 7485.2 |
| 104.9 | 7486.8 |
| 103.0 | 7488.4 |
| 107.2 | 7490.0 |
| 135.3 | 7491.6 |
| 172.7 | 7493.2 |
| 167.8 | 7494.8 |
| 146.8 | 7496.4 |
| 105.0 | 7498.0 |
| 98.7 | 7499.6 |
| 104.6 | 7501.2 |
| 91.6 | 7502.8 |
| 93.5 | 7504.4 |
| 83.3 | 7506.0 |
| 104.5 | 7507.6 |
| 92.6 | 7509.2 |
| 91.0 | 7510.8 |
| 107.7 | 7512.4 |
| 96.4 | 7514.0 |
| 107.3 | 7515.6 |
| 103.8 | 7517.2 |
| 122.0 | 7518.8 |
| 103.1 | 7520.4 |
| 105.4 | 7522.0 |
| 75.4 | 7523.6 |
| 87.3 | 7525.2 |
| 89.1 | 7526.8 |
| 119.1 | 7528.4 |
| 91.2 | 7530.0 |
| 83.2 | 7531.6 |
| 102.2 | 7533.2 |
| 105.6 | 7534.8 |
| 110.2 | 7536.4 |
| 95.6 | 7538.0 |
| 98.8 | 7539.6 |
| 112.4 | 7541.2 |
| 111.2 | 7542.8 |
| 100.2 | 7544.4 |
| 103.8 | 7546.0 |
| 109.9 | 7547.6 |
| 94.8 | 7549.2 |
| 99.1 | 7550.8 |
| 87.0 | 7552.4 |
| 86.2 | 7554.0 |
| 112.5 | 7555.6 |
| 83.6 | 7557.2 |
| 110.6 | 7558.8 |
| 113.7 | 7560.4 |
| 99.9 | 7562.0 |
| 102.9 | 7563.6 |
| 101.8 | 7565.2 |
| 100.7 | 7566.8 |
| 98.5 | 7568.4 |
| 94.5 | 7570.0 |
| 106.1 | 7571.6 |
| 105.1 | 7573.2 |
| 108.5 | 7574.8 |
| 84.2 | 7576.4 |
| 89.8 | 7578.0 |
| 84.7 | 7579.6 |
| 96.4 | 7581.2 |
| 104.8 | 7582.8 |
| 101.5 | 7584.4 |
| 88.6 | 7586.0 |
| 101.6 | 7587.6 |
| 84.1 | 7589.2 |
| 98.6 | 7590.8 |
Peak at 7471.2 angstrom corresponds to H-alpha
